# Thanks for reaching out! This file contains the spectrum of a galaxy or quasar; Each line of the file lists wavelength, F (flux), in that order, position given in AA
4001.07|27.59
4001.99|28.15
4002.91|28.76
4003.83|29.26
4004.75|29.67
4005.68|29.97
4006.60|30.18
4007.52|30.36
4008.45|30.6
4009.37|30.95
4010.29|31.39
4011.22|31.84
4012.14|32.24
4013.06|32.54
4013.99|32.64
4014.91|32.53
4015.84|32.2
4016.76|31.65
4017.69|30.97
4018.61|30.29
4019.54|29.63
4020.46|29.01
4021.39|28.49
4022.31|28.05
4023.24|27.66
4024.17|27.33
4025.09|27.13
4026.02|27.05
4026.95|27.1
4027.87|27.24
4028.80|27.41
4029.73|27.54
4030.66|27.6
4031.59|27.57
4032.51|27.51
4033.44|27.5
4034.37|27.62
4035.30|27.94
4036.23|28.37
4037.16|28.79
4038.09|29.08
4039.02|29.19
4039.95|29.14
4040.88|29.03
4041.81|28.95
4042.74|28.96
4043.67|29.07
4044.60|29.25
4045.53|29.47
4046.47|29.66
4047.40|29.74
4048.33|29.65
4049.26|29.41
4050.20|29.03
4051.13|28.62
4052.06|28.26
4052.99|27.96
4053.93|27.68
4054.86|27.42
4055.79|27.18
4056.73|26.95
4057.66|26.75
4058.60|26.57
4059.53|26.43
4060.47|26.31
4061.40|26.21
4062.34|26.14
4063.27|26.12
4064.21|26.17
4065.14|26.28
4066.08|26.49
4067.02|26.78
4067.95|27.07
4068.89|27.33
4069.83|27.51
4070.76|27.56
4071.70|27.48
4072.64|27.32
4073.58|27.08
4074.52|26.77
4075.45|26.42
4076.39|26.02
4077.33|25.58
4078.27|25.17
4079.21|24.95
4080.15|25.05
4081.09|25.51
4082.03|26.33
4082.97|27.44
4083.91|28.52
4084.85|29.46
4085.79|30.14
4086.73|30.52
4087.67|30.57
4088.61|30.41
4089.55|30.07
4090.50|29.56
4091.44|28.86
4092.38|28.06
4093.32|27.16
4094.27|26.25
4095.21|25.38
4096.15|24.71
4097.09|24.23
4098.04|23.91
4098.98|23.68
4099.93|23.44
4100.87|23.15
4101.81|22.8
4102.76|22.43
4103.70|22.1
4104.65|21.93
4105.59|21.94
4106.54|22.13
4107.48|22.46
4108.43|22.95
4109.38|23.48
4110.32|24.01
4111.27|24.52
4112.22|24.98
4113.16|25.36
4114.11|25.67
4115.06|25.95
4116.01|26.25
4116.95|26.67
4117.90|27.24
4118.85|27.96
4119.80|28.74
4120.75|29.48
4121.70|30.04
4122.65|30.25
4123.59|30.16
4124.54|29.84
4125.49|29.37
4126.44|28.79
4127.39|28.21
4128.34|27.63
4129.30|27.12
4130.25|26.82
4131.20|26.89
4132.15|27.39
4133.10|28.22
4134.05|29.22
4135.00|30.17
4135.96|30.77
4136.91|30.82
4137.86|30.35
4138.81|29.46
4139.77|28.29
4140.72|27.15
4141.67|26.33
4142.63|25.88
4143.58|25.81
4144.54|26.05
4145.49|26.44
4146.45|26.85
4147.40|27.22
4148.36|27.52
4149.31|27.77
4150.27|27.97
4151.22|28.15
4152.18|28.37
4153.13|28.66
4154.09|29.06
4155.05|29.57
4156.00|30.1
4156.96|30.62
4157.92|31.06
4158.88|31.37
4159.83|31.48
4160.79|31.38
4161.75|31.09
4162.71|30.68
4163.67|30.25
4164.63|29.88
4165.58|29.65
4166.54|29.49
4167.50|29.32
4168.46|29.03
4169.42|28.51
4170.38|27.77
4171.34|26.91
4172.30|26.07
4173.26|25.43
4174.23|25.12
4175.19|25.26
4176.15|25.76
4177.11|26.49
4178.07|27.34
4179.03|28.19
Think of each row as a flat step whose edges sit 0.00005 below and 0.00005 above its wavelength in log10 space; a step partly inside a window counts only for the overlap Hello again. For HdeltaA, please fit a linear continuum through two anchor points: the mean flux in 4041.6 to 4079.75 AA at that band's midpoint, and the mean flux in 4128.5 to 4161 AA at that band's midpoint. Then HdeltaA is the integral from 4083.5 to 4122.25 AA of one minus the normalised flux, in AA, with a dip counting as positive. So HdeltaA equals 2.7 AA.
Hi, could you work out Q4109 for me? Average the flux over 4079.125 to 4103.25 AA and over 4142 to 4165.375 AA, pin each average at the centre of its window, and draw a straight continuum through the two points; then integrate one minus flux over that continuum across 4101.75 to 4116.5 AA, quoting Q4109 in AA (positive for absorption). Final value 1.9 AA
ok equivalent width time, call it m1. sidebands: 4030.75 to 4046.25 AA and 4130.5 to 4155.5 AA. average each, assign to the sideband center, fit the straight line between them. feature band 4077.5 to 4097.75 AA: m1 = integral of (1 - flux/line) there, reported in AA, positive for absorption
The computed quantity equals 0.62 AA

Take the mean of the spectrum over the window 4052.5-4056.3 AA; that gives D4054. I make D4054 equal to 27.5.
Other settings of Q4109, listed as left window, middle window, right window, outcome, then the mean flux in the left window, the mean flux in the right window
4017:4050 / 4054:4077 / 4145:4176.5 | 1.44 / 28.5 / 28.6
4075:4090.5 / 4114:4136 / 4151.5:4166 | 0.61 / 27.7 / 30.2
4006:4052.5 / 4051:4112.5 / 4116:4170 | 6.07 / 29.3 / 28.8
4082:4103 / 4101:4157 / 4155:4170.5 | 3.06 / 26.9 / 30.2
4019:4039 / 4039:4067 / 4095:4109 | -1.64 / 27.9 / 23.1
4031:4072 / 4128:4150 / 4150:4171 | 1.13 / 27.9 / 29.7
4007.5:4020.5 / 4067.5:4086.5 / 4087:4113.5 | -0.17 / 31.4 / 25.1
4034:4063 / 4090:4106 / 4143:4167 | 2.18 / 28.2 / 29.1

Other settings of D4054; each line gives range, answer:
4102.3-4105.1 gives 22.2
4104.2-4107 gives 22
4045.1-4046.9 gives 29.4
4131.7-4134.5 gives 28.3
